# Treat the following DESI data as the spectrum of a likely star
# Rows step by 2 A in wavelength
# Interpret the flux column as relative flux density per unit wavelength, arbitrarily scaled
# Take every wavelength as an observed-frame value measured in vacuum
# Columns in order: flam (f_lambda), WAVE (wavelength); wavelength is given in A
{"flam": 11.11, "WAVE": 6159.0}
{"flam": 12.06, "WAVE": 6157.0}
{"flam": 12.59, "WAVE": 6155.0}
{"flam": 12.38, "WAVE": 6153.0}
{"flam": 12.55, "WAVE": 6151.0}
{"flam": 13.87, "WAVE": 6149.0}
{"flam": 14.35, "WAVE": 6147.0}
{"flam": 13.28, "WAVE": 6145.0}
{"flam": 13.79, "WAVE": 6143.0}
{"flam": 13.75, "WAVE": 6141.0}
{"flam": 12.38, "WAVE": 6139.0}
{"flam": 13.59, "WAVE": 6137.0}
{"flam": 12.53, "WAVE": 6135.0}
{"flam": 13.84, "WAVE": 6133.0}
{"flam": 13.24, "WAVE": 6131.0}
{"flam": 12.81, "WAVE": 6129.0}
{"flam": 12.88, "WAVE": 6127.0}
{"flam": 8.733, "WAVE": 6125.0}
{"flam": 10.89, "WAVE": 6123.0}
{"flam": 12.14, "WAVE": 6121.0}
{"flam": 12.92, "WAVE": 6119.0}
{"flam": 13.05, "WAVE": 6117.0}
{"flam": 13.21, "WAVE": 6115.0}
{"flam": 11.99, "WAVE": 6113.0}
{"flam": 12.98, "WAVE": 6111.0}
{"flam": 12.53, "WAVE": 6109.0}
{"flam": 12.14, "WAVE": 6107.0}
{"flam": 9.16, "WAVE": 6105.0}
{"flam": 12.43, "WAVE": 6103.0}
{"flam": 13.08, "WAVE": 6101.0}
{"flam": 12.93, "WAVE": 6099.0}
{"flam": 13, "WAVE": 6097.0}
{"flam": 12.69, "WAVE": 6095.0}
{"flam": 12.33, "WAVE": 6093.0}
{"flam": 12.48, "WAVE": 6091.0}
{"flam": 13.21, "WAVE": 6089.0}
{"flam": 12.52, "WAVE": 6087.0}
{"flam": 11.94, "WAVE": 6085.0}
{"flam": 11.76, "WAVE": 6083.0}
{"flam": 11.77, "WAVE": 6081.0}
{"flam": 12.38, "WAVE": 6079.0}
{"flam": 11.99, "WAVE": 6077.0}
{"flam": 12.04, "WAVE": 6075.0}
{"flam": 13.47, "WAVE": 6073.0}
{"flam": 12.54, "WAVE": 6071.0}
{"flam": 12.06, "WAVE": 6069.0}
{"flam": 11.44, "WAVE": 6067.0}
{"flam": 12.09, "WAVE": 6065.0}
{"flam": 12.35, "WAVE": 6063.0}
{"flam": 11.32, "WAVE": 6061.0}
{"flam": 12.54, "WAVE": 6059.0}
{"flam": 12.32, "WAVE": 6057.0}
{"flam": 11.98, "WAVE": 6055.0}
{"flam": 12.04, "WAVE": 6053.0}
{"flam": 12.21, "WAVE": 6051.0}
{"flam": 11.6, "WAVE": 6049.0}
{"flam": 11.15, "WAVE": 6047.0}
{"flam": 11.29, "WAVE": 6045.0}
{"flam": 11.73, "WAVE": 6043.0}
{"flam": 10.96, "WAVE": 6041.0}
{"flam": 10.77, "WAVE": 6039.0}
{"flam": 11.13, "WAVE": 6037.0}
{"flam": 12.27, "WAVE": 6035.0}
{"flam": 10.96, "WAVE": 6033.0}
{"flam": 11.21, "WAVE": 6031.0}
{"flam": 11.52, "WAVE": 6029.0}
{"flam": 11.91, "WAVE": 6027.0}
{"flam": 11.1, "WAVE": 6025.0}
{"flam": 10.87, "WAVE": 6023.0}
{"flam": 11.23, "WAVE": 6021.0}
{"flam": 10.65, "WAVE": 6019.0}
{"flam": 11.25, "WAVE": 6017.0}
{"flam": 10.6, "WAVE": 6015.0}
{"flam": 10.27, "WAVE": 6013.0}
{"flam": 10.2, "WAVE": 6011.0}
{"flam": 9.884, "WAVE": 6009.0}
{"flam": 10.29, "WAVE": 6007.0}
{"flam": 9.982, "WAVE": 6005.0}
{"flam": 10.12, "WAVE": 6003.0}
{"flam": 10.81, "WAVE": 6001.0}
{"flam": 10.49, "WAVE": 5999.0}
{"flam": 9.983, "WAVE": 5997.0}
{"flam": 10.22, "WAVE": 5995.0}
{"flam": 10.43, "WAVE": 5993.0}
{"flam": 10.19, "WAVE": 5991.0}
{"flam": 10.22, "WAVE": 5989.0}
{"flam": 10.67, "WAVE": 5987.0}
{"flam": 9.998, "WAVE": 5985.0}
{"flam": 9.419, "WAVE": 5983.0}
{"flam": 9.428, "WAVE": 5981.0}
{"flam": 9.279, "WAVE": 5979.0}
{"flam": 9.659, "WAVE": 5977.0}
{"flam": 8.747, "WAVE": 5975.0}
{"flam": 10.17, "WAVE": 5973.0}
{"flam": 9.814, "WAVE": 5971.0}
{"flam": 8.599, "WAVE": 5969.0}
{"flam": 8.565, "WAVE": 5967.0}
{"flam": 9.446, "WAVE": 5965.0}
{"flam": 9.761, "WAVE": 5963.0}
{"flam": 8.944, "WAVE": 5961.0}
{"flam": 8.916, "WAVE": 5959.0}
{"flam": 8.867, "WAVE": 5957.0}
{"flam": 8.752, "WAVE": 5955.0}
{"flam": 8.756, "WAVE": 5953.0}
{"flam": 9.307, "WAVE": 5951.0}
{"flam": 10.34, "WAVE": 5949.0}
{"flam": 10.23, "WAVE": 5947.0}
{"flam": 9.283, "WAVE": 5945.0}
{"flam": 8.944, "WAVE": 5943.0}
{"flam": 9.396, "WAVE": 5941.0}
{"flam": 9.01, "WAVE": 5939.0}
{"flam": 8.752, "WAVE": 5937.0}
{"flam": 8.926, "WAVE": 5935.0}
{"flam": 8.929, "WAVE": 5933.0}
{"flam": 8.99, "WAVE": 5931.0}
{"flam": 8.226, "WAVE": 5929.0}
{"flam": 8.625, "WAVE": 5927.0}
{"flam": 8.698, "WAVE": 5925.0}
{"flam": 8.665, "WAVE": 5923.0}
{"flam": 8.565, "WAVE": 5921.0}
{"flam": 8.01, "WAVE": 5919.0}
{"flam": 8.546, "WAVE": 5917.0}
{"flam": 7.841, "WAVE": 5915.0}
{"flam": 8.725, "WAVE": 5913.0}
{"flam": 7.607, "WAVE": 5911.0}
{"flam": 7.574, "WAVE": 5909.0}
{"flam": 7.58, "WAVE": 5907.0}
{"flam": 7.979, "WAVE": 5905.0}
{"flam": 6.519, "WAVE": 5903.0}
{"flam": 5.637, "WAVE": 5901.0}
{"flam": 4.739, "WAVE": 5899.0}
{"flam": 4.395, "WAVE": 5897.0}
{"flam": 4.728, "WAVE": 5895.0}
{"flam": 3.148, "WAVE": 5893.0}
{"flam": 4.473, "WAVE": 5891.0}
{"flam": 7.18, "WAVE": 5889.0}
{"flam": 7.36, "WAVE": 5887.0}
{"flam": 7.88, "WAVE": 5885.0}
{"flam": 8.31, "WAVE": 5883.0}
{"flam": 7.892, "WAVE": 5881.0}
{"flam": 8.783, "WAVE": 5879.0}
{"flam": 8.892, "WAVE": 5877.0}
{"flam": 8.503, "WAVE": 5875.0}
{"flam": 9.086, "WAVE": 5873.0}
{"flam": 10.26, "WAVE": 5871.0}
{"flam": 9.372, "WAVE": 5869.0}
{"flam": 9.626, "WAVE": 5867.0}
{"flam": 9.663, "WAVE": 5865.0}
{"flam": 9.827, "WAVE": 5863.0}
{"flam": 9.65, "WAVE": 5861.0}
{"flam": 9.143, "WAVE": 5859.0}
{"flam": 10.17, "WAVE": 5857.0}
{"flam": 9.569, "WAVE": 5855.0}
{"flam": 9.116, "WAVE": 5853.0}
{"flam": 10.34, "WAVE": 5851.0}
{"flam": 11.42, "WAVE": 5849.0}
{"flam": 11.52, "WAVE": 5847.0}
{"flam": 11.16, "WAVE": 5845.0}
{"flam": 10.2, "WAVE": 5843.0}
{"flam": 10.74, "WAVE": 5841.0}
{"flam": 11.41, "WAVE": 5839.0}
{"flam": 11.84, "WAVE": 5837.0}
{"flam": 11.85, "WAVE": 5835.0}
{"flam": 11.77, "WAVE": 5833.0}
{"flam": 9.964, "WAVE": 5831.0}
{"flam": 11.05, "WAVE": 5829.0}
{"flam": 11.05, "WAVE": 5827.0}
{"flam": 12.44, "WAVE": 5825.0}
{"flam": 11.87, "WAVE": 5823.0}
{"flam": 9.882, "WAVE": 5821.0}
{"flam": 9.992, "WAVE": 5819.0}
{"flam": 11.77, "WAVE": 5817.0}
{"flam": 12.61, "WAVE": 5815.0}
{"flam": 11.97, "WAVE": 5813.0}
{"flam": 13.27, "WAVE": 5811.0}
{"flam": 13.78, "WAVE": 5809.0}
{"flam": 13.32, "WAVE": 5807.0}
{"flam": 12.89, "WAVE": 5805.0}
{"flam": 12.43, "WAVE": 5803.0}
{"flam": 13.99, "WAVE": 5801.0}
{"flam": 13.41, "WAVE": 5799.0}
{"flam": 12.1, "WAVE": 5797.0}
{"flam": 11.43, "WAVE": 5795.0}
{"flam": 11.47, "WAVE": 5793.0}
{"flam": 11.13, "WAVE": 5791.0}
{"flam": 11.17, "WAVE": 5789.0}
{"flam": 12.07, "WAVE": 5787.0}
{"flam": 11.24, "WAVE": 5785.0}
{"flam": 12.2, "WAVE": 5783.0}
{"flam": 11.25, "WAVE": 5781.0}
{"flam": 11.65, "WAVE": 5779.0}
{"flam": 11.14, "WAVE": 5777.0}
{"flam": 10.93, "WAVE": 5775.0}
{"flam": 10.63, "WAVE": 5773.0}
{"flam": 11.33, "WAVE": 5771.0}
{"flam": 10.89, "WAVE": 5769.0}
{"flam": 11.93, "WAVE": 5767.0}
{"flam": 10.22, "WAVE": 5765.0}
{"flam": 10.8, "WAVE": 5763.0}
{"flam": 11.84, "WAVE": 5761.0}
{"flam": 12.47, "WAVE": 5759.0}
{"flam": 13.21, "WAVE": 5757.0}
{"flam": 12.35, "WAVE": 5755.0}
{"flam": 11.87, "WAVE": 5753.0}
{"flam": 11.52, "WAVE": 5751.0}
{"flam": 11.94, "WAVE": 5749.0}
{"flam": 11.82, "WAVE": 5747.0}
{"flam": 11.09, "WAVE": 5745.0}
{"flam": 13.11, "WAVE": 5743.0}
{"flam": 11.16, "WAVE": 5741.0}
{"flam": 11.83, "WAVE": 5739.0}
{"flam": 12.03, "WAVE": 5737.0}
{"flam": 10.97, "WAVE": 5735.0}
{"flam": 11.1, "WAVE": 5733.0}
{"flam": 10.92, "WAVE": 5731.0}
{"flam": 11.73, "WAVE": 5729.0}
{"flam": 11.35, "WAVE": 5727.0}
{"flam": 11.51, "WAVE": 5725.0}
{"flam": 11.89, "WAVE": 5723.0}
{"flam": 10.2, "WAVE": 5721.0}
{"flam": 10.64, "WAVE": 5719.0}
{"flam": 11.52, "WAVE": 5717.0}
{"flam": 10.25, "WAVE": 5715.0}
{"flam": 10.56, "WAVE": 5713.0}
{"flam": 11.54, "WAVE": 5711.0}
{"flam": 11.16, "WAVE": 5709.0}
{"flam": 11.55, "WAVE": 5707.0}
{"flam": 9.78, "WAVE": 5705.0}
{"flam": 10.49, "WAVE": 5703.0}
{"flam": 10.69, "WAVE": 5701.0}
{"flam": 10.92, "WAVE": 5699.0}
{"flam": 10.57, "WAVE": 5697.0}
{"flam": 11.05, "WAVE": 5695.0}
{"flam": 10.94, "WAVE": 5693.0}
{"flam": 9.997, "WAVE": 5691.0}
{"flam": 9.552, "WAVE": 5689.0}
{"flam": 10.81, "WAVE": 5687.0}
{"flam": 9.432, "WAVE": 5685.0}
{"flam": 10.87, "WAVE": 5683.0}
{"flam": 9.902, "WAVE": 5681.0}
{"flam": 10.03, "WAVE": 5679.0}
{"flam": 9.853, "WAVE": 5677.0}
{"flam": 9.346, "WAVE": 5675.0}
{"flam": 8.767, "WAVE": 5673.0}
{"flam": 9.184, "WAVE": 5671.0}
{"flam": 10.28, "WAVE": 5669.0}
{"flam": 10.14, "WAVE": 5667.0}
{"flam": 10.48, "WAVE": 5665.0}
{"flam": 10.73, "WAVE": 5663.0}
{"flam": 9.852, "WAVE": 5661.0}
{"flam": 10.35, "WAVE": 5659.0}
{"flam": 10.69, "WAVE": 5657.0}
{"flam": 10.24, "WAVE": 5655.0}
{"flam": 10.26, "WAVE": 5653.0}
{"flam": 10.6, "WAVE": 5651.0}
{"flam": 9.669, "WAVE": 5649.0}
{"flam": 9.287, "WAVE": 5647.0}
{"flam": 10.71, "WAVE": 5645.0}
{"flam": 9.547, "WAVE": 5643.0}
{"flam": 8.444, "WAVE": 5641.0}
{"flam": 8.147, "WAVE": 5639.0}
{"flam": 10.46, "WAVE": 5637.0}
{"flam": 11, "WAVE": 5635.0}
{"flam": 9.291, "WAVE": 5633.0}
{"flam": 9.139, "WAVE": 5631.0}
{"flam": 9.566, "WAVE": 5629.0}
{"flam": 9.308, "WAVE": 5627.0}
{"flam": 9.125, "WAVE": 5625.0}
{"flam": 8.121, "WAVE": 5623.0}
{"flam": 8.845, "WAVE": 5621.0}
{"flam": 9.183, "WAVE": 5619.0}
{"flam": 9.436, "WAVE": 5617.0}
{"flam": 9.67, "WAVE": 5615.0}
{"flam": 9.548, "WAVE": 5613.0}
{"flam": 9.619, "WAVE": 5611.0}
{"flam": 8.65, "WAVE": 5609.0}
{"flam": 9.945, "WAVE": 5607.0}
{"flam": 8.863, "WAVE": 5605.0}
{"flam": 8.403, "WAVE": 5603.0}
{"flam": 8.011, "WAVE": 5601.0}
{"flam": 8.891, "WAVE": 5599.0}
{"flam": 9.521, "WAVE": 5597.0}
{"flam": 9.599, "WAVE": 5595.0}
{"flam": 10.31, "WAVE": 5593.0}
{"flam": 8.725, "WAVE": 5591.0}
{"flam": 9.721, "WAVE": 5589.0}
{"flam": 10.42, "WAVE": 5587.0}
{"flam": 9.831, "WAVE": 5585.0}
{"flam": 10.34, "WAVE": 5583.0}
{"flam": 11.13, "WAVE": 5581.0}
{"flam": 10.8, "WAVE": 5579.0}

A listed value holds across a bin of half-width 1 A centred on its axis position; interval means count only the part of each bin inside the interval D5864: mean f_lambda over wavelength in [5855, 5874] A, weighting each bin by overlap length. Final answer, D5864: 9.64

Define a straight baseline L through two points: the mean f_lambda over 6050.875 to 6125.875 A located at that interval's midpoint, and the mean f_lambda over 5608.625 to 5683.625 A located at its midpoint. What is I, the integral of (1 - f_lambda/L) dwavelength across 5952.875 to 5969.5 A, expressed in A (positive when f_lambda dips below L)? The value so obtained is 3.6 A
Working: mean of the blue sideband 9.7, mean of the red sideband 12.2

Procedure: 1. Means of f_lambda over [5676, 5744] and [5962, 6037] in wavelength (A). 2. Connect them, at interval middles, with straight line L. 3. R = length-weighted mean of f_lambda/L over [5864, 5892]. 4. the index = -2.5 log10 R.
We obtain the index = 0.249 mag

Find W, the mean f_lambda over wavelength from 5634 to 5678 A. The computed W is 9.91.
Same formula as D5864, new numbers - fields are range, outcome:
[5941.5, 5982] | 9.29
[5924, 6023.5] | 9.66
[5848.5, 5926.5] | 8.07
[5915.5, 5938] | 8.61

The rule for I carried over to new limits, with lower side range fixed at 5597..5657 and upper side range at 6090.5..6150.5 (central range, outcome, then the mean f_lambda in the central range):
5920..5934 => 3.3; 8.67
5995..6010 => 2.1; 10.2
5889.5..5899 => 5.8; 4.4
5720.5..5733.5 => -1.6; 11.3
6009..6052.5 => 3.2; 11.2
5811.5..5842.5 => -1.9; 11.4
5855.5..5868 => 1.4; 9.68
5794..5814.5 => -4.4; 12.9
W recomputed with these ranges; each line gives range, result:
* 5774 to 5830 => 11.9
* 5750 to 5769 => 11.8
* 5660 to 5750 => 10.7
